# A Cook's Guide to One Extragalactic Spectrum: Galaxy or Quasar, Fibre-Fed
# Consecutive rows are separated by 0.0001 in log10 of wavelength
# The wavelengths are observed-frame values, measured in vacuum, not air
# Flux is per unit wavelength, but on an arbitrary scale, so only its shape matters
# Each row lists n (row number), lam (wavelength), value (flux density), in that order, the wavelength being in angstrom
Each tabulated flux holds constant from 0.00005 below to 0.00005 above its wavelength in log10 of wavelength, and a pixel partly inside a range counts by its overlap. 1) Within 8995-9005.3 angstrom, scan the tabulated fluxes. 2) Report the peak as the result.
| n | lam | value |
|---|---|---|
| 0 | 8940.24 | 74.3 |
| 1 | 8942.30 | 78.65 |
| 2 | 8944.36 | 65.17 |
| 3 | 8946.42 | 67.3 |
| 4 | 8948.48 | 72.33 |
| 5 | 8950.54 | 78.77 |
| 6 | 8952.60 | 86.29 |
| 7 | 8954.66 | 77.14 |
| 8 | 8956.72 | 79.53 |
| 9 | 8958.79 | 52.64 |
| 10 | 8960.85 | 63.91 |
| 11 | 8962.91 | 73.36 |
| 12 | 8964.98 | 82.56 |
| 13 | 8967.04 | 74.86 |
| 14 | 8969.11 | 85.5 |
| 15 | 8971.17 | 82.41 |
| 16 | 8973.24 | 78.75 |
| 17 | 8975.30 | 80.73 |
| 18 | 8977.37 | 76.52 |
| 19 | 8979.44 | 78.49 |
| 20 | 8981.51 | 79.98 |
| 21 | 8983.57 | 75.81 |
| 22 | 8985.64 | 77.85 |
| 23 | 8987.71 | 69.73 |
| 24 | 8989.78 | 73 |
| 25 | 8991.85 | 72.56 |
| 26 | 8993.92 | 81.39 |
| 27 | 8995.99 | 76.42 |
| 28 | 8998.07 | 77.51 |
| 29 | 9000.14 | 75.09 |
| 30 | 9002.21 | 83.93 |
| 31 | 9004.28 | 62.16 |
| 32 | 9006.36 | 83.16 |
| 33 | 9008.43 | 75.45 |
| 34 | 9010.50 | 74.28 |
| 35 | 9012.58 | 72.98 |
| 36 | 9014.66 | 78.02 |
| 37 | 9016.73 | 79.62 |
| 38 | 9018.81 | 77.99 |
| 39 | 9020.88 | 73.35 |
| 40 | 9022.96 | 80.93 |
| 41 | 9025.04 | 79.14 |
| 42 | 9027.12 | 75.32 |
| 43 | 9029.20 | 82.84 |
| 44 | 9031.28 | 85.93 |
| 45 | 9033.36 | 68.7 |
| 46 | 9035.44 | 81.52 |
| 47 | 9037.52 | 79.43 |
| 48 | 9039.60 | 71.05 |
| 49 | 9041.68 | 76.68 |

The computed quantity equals 83.93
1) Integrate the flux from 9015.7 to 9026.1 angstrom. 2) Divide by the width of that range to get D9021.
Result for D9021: 78.2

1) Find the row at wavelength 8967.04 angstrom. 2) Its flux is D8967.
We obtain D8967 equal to 74.86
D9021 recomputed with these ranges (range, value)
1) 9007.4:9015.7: 75.2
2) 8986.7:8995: 74.2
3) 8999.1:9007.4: 76.1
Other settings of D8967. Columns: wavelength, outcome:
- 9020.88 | 73.35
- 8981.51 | 79.98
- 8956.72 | 79.53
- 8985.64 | 77.85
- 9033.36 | 68.7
